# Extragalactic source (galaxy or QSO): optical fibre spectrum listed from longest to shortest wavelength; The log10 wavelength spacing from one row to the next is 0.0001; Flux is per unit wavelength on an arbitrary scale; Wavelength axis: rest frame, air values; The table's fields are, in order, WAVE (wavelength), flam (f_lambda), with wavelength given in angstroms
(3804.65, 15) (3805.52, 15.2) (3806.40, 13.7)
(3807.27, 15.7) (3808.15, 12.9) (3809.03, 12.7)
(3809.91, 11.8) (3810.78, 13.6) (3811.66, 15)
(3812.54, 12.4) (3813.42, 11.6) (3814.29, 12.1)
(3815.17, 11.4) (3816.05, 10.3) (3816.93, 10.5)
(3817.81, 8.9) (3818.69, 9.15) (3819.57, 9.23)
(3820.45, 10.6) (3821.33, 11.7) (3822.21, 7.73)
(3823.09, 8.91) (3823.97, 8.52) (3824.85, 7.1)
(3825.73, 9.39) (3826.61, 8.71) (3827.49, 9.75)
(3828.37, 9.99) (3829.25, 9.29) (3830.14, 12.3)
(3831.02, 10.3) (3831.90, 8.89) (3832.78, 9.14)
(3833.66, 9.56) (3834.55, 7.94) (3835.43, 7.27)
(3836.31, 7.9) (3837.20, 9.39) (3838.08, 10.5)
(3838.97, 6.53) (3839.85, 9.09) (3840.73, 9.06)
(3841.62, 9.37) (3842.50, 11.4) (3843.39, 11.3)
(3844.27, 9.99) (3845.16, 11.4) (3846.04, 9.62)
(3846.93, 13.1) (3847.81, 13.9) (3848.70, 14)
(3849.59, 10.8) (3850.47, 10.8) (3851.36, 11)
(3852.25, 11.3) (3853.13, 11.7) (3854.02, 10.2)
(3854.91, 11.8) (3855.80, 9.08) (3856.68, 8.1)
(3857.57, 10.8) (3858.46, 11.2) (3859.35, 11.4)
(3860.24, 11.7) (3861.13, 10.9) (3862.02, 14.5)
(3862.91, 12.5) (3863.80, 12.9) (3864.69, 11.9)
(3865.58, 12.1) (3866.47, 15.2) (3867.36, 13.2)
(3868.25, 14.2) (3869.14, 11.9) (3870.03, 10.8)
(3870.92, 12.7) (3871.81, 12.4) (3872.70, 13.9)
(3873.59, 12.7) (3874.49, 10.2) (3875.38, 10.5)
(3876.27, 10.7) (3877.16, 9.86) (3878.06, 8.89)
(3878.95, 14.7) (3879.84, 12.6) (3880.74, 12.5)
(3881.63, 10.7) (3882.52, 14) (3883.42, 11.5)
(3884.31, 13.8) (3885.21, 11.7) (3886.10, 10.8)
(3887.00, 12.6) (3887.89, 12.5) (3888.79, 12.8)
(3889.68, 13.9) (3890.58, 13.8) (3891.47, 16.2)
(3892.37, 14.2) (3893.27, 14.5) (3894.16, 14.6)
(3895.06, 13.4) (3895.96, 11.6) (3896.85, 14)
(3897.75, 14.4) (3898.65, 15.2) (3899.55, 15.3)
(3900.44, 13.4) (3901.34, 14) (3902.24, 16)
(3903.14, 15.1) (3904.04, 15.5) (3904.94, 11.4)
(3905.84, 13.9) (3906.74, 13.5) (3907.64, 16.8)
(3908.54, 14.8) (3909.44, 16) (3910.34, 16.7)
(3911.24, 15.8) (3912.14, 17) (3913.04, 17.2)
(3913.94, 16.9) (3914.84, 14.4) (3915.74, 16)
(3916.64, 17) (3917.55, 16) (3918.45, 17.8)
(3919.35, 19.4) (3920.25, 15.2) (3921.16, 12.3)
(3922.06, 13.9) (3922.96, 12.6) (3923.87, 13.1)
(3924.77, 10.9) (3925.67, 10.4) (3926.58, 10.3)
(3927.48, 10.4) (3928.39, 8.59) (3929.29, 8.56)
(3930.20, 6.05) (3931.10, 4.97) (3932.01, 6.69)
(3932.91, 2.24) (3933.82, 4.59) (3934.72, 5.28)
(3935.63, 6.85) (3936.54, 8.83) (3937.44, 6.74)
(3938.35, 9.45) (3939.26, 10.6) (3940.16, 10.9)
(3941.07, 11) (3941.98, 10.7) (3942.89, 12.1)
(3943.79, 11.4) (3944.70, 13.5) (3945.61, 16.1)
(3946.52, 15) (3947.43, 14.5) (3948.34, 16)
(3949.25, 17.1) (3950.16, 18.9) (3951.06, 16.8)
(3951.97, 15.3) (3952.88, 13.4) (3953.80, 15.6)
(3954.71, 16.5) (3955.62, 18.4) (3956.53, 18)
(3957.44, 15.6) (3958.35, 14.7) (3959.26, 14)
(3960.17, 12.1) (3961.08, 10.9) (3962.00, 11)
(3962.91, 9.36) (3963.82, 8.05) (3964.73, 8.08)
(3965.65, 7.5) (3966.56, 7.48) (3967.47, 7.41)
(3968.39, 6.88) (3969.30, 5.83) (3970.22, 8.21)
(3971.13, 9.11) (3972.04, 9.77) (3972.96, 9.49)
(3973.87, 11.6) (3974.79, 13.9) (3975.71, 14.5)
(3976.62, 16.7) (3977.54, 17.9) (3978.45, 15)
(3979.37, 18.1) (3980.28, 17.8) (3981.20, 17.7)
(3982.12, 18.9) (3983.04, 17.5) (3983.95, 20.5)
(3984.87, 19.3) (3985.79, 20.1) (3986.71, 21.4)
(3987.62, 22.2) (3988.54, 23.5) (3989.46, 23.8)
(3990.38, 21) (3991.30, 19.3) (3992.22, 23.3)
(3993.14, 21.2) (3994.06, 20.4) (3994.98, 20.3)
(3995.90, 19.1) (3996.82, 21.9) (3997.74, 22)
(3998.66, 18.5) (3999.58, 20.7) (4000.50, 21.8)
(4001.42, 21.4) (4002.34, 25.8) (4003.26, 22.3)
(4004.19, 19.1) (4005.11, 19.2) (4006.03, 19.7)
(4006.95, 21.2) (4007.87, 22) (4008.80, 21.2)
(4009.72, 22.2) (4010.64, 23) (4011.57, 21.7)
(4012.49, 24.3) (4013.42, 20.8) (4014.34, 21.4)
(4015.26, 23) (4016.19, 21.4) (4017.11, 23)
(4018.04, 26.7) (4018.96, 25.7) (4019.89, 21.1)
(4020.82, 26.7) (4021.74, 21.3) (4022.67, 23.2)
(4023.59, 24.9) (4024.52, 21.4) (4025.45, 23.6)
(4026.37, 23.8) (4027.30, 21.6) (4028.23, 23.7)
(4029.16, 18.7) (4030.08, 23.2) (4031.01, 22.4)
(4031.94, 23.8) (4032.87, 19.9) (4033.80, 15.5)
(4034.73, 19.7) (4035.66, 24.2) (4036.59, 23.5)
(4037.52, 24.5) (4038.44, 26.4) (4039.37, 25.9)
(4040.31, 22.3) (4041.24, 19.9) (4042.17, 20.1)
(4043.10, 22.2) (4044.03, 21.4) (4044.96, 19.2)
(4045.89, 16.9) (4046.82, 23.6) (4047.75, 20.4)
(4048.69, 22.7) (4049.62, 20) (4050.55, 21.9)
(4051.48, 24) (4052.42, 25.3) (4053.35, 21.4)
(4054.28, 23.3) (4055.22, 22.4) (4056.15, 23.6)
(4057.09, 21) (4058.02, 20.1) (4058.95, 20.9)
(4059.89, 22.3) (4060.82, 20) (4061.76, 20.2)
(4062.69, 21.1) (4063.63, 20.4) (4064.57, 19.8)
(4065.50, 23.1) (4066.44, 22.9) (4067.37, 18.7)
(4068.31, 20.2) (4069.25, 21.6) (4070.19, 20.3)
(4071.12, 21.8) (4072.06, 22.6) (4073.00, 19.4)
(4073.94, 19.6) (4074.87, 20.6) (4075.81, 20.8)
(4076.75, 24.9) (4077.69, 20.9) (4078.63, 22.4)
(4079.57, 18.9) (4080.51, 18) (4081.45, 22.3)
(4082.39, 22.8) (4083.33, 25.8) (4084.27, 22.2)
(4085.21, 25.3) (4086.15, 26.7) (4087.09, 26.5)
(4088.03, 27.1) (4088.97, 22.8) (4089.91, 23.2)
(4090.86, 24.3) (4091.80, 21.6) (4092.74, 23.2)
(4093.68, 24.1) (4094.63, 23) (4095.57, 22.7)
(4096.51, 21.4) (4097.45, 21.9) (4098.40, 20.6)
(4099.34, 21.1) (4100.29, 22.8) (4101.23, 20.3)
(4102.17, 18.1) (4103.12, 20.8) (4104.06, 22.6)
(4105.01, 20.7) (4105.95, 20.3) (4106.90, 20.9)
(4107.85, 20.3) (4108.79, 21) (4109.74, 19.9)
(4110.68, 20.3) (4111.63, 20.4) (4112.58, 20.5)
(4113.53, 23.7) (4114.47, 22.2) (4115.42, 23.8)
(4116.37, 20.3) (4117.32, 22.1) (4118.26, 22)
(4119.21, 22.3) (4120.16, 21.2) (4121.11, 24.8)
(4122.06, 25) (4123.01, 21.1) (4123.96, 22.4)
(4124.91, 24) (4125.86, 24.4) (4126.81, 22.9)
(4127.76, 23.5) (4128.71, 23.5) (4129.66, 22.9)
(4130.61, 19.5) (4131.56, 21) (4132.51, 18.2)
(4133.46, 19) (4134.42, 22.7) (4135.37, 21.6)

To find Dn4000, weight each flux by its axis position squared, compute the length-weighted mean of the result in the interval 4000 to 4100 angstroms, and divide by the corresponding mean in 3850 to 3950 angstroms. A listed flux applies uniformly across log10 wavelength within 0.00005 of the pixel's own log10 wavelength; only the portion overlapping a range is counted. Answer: 1.91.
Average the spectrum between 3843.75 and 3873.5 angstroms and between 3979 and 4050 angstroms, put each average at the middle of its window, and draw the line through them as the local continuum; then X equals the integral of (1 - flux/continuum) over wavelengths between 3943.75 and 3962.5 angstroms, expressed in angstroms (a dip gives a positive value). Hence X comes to 2.8 angstroms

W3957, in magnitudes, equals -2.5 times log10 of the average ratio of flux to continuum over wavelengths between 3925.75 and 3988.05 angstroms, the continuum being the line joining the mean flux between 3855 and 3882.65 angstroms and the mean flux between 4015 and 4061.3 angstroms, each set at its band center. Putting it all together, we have 0.36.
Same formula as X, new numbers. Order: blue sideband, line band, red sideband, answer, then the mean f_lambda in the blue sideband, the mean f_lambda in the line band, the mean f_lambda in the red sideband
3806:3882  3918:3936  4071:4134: 5.53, 11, 10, 22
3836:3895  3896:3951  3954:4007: 4.76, 11.8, 12.8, 16.5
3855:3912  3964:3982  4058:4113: 5.43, 13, 11.8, 21.7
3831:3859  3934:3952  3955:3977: -1.86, 10.2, 12.2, 11.2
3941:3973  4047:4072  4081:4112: -2.37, 12.4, 21.6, 22.3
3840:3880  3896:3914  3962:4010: -1.96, 11.6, 15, 17.1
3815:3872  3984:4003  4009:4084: -2.37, 10.6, 21.3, 21.9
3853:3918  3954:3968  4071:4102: 3.93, 13.3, 12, 22.4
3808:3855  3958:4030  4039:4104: -0.33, 10.4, 18.5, 21.9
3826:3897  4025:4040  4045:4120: -2.37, 11.5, 22.5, 21.8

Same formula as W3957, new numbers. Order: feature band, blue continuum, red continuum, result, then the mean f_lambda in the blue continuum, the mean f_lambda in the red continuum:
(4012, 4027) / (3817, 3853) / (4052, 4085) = -0.22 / 9.9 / 21.5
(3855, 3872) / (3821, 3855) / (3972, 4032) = -0.03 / 10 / 20.7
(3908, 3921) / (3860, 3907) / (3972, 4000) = -0.11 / 13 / 18.8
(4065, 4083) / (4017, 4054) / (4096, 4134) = 0.04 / 22.4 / 21.6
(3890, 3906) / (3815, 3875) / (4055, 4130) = -0.09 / 10.7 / 22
